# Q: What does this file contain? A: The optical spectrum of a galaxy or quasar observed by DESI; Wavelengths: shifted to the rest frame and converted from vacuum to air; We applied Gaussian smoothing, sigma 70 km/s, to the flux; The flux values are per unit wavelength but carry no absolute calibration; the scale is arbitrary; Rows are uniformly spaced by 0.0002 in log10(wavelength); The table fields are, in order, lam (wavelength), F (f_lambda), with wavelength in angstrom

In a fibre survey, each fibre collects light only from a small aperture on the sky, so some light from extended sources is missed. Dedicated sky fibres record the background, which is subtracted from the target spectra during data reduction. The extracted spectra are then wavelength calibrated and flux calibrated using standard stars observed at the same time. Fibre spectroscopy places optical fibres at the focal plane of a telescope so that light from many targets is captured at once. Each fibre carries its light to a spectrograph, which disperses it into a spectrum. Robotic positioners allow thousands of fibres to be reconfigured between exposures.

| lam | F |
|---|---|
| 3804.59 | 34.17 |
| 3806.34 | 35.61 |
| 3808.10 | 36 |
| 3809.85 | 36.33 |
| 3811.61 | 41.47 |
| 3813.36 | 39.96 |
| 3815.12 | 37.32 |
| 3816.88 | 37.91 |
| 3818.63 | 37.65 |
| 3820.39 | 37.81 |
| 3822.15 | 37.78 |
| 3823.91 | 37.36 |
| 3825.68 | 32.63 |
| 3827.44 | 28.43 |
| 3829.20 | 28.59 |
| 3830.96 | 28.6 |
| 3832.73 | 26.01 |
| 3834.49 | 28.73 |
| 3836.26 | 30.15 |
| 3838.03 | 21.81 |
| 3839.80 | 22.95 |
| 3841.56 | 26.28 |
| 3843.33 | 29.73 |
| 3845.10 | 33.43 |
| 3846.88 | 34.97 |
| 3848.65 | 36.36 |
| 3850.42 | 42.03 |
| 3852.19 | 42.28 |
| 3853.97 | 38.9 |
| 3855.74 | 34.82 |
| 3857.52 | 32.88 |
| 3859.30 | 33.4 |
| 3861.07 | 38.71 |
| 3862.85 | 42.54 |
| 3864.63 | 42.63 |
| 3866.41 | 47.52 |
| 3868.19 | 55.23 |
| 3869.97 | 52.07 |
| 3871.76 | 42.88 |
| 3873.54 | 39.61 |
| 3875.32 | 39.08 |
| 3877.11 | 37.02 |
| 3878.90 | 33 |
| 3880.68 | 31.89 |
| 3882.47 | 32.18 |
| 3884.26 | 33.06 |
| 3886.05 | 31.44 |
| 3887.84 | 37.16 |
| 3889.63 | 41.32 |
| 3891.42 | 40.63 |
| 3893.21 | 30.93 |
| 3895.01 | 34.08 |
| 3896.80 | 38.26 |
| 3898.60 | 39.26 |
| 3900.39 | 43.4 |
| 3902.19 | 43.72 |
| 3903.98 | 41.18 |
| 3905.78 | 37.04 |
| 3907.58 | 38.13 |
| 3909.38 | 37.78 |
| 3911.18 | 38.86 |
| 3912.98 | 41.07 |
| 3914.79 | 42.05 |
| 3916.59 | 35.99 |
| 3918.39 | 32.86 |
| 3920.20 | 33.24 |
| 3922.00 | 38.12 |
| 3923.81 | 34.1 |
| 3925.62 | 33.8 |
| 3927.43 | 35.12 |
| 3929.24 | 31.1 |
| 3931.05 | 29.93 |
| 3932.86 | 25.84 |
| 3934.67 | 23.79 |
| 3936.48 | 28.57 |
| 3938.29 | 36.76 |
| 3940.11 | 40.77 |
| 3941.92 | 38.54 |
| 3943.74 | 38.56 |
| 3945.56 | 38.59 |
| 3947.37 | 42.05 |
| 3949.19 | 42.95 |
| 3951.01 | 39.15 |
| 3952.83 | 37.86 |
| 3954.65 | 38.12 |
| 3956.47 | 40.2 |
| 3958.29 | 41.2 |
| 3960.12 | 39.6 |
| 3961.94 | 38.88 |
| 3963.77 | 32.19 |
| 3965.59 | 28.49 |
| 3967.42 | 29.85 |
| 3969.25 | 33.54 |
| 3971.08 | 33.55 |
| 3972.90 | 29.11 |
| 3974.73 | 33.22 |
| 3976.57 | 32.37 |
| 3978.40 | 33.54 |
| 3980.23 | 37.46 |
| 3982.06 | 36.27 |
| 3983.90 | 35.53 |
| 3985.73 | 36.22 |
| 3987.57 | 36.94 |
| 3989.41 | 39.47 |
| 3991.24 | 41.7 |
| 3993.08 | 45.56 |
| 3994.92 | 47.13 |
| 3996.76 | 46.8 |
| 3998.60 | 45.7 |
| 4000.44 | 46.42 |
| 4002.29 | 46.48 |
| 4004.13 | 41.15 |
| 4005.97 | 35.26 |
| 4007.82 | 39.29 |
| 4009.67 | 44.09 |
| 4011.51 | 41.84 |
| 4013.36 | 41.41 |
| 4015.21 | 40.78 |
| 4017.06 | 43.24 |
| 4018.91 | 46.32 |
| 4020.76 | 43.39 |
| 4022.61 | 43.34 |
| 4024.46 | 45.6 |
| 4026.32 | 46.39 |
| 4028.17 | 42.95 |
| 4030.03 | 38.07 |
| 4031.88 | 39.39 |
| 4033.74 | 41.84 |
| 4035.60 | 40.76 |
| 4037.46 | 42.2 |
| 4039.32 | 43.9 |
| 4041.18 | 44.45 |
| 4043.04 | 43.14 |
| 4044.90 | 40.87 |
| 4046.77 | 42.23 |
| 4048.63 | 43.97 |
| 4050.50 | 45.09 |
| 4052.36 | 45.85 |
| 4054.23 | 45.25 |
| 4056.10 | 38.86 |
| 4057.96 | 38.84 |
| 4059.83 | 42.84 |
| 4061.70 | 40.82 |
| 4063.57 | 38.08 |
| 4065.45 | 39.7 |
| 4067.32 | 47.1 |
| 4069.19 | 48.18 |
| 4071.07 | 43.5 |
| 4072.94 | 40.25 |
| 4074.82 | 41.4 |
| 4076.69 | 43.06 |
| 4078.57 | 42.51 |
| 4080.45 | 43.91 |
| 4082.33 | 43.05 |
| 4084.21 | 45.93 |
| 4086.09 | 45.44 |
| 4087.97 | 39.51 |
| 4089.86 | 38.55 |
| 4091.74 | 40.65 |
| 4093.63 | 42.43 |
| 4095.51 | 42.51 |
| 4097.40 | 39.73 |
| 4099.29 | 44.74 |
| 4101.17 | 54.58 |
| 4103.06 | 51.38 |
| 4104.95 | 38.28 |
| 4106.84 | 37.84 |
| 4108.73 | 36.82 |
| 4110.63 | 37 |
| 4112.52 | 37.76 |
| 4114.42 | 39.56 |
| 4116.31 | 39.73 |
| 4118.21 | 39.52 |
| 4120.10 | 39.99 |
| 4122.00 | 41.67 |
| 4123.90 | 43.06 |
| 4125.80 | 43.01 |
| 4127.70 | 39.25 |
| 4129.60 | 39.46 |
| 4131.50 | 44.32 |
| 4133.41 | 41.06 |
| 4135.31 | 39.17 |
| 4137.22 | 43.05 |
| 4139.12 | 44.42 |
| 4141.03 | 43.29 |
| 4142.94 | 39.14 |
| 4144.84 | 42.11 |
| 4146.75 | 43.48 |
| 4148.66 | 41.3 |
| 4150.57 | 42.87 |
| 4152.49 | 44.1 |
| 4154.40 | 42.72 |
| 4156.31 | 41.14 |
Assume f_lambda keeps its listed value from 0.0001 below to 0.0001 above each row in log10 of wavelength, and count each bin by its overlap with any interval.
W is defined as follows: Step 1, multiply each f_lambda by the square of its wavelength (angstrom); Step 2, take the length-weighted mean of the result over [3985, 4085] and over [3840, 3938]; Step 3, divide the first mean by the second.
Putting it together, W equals 1.25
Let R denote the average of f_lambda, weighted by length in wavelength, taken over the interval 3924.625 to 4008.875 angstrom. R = 37.1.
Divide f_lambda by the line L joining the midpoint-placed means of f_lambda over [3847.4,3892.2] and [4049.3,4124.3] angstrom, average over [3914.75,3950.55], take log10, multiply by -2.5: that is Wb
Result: 0.14 mag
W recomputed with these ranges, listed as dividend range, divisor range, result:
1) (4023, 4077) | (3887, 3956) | 1.23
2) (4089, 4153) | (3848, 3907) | 1.21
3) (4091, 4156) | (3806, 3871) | 1.34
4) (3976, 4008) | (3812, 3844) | 1.38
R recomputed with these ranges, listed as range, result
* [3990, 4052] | 43.1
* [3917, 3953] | 35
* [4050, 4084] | 42.7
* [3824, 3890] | 35.4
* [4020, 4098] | 42.5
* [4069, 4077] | 42.9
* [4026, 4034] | 41.4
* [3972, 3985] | 34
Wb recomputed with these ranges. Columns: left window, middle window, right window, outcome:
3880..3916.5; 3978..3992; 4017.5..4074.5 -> 0.10 mag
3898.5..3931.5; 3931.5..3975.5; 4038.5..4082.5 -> 0.10 mag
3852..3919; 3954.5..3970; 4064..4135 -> 0.12 mag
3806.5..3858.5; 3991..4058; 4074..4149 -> -0.10 mag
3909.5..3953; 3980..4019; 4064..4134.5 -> -0.09 mag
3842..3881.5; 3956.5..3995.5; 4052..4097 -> 0.13 mag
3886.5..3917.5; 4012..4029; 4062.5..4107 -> -0.05 mag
